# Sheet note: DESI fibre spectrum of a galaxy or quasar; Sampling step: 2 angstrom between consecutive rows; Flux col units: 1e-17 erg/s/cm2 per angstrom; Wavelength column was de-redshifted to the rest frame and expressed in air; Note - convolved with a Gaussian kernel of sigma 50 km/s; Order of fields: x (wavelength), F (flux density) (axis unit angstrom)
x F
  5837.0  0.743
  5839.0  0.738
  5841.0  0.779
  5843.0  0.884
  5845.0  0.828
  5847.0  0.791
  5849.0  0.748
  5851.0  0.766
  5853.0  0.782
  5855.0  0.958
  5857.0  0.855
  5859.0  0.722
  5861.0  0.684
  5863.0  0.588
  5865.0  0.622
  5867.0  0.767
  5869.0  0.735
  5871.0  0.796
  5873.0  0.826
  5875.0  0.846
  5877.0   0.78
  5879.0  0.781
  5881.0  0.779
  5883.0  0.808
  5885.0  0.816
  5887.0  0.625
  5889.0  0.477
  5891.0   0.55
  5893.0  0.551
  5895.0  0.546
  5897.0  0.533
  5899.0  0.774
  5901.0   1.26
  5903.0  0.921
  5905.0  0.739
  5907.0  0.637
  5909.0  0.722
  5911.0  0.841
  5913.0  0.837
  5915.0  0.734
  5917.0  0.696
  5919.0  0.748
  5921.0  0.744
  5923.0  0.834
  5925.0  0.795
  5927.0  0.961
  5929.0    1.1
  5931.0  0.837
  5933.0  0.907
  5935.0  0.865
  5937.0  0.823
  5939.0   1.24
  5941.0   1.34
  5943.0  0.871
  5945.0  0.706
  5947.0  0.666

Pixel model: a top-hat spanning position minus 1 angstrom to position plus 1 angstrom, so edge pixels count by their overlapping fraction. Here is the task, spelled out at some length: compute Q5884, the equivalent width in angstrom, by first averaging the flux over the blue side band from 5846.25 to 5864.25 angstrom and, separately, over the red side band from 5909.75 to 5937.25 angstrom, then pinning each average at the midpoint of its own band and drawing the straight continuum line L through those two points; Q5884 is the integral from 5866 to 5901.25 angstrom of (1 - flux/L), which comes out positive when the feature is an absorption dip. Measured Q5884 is 3.0 angstrom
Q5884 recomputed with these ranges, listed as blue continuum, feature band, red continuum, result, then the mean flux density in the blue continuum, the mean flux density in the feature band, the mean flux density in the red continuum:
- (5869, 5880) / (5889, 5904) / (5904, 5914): 1.0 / 0.799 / 0.716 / 0.755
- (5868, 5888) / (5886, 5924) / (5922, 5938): 5.2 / 0.779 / 0.725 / 0.89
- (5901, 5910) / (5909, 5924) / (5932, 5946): 1.5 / 0.811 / 0.773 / 0.965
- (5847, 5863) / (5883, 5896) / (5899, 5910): 3.4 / 0.776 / 0.611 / 0.848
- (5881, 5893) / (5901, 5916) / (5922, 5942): -0.1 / 0.657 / 0.808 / 0.97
